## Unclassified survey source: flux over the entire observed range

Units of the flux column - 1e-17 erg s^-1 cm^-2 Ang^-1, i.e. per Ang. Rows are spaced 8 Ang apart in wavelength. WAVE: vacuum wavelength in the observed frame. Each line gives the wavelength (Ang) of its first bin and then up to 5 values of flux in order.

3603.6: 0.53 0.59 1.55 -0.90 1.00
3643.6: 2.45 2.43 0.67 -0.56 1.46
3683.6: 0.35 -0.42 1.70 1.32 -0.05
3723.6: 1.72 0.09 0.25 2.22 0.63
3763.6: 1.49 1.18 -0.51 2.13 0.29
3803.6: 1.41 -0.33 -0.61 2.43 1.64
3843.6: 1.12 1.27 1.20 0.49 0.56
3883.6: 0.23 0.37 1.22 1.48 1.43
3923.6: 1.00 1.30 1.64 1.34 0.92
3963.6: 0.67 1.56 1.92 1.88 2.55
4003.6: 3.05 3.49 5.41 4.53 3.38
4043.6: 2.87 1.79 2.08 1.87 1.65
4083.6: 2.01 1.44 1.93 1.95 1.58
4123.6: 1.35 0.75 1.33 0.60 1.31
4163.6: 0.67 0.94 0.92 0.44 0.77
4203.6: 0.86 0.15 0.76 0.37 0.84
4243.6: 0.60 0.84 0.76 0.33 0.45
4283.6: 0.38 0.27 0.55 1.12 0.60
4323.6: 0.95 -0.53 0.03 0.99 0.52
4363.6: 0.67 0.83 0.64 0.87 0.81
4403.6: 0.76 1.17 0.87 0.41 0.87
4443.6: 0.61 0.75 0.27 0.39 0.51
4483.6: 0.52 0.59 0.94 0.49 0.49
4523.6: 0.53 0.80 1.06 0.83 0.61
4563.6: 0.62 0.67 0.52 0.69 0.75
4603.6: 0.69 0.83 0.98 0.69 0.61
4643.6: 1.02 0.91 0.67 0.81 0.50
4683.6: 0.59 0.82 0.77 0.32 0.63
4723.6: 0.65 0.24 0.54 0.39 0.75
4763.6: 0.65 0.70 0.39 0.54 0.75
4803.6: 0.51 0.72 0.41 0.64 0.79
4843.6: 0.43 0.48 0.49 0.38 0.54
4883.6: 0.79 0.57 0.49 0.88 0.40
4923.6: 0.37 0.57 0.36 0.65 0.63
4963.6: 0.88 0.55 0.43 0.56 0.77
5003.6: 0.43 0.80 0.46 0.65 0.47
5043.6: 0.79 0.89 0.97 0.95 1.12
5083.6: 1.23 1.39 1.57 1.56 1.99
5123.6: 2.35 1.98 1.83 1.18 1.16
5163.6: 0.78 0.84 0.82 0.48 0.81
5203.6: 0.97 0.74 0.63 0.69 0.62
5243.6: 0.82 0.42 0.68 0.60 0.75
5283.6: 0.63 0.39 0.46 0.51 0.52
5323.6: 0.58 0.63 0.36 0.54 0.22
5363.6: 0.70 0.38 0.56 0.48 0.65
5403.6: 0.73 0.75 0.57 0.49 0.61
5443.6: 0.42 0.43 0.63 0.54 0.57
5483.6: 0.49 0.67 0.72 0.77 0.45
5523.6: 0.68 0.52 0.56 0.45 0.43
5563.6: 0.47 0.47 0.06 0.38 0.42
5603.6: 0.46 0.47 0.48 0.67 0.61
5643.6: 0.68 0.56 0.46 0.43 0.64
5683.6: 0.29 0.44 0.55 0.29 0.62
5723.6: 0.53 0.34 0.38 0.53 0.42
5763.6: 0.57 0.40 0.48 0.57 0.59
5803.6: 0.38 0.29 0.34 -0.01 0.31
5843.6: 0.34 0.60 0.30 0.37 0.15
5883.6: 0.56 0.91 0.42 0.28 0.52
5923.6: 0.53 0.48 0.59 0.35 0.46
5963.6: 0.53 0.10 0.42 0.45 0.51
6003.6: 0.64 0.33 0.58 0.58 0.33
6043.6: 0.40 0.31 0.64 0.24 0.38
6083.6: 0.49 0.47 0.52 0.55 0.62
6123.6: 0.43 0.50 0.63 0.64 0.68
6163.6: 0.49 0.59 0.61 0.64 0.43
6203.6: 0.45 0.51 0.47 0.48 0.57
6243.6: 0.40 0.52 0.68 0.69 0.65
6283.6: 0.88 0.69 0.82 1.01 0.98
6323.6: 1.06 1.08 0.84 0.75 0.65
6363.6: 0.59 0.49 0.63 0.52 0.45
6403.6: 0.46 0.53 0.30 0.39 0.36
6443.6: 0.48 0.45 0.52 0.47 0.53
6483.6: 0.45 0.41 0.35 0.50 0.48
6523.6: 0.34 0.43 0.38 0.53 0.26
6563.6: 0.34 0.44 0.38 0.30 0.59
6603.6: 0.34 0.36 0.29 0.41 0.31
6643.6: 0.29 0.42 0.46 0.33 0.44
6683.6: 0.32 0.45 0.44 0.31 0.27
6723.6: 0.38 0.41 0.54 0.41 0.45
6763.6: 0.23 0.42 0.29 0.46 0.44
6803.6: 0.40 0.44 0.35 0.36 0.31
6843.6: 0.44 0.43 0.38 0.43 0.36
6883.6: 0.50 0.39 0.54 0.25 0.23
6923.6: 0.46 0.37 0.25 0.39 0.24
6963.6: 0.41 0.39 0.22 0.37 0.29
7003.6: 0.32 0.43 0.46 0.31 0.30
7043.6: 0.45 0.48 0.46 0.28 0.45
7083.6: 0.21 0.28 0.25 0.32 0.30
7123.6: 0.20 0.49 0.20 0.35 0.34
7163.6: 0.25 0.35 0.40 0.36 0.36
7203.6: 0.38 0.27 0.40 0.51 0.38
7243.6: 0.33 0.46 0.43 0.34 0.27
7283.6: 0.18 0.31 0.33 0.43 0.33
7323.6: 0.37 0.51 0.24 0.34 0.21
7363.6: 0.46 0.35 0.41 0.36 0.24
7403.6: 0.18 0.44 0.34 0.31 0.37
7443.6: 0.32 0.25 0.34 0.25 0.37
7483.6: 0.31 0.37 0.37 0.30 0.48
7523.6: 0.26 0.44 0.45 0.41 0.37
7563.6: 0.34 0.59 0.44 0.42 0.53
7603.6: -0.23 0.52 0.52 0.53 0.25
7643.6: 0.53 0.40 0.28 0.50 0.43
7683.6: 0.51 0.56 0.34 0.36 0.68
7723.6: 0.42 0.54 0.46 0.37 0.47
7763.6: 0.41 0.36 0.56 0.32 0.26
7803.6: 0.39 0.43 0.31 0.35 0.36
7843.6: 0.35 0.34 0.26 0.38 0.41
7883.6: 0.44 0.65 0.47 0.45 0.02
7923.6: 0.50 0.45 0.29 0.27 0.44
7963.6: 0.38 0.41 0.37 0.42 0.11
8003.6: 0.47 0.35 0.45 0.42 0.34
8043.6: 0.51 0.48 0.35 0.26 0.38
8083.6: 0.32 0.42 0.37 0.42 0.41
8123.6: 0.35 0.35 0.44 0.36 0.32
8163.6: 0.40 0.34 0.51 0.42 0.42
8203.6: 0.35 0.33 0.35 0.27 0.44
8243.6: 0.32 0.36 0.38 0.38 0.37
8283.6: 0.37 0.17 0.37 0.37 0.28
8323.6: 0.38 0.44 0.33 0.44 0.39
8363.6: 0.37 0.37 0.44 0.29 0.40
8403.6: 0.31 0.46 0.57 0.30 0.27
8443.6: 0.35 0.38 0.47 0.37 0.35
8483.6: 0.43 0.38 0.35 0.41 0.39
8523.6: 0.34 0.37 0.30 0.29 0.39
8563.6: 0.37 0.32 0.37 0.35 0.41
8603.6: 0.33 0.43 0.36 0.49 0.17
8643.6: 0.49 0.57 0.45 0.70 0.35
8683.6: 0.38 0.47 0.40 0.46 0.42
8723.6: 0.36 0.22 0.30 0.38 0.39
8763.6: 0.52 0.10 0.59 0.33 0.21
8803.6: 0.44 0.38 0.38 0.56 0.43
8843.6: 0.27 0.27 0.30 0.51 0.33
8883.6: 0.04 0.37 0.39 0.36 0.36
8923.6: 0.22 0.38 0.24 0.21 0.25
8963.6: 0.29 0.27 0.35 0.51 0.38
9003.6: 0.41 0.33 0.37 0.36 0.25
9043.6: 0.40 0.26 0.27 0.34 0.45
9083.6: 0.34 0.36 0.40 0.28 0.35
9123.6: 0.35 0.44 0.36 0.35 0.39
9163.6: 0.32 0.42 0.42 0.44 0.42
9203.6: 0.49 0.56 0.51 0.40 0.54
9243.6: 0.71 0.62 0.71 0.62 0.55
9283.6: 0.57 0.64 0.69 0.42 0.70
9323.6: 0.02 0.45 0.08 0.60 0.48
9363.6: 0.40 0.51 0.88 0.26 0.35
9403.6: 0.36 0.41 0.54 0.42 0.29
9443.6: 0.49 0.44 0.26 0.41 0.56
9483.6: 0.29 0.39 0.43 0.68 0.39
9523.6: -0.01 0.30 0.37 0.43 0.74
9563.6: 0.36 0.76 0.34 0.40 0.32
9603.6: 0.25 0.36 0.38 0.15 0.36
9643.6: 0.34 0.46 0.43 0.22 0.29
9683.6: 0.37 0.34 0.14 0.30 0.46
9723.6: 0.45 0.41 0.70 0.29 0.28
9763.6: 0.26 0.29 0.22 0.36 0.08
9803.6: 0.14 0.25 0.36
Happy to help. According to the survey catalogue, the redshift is 2.31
